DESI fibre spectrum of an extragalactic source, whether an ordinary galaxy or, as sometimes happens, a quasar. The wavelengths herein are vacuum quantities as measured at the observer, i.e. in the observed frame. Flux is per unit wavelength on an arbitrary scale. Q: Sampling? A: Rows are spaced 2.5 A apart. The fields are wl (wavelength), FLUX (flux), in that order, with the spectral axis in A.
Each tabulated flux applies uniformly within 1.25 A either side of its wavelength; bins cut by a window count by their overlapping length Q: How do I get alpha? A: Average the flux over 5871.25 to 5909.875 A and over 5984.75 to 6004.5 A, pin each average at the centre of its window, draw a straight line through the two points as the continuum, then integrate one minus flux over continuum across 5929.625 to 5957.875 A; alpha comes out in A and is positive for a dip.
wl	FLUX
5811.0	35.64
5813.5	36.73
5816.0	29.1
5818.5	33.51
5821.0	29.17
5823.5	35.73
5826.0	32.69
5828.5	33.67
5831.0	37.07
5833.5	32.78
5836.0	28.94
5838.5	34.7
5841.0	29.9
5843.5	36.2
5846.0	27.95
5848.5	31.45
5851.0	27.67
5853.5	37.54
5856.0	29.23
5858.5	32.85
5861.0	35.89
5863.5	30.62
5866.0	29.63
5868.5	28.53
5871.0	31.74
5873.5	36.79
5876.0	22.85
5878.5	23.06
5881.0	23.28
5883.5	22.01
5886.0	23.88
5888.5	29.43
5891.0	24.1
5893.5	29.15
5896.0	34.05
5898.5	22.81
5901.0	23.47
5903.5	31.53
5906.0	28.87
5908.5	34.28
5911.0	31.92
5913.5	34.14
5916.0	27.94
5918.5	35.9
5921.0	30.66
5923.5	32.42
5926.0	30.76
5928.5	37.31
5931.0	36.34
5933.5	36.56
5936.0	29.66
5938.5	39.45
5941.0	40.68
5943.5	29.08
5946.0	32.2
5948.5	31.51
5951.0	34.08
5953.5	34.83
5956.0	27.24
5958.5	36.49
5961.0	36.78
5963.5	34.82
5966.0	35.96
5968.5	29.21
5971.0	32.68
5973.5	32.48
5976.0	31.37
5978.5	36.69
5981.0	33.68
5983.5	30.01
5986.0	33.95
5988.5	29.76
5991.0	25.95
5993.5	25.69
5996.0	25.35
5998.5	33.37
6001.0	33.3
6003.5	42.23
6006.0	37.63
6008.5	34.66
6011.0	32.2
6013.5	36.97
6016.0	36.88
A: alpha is -4.43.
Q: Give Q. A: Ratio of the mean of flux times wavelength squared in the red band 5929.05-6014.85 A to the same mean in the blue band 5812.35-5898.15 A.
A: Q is 1.1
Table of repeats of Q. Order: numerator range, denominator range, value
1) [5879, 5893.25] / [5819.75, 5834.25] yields 0.75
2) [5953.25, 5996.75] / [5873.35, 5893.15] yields 1.30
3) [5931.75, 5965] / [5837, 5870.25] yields 1.11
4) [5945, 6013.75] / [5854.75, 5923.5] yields 1.16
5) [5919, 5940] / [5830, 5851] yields 1.10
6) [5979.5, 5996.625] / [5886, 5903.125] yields 1.12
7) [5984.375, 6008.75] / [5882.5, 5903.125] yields 1.26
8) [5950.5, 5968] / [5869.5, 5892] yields 1.33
